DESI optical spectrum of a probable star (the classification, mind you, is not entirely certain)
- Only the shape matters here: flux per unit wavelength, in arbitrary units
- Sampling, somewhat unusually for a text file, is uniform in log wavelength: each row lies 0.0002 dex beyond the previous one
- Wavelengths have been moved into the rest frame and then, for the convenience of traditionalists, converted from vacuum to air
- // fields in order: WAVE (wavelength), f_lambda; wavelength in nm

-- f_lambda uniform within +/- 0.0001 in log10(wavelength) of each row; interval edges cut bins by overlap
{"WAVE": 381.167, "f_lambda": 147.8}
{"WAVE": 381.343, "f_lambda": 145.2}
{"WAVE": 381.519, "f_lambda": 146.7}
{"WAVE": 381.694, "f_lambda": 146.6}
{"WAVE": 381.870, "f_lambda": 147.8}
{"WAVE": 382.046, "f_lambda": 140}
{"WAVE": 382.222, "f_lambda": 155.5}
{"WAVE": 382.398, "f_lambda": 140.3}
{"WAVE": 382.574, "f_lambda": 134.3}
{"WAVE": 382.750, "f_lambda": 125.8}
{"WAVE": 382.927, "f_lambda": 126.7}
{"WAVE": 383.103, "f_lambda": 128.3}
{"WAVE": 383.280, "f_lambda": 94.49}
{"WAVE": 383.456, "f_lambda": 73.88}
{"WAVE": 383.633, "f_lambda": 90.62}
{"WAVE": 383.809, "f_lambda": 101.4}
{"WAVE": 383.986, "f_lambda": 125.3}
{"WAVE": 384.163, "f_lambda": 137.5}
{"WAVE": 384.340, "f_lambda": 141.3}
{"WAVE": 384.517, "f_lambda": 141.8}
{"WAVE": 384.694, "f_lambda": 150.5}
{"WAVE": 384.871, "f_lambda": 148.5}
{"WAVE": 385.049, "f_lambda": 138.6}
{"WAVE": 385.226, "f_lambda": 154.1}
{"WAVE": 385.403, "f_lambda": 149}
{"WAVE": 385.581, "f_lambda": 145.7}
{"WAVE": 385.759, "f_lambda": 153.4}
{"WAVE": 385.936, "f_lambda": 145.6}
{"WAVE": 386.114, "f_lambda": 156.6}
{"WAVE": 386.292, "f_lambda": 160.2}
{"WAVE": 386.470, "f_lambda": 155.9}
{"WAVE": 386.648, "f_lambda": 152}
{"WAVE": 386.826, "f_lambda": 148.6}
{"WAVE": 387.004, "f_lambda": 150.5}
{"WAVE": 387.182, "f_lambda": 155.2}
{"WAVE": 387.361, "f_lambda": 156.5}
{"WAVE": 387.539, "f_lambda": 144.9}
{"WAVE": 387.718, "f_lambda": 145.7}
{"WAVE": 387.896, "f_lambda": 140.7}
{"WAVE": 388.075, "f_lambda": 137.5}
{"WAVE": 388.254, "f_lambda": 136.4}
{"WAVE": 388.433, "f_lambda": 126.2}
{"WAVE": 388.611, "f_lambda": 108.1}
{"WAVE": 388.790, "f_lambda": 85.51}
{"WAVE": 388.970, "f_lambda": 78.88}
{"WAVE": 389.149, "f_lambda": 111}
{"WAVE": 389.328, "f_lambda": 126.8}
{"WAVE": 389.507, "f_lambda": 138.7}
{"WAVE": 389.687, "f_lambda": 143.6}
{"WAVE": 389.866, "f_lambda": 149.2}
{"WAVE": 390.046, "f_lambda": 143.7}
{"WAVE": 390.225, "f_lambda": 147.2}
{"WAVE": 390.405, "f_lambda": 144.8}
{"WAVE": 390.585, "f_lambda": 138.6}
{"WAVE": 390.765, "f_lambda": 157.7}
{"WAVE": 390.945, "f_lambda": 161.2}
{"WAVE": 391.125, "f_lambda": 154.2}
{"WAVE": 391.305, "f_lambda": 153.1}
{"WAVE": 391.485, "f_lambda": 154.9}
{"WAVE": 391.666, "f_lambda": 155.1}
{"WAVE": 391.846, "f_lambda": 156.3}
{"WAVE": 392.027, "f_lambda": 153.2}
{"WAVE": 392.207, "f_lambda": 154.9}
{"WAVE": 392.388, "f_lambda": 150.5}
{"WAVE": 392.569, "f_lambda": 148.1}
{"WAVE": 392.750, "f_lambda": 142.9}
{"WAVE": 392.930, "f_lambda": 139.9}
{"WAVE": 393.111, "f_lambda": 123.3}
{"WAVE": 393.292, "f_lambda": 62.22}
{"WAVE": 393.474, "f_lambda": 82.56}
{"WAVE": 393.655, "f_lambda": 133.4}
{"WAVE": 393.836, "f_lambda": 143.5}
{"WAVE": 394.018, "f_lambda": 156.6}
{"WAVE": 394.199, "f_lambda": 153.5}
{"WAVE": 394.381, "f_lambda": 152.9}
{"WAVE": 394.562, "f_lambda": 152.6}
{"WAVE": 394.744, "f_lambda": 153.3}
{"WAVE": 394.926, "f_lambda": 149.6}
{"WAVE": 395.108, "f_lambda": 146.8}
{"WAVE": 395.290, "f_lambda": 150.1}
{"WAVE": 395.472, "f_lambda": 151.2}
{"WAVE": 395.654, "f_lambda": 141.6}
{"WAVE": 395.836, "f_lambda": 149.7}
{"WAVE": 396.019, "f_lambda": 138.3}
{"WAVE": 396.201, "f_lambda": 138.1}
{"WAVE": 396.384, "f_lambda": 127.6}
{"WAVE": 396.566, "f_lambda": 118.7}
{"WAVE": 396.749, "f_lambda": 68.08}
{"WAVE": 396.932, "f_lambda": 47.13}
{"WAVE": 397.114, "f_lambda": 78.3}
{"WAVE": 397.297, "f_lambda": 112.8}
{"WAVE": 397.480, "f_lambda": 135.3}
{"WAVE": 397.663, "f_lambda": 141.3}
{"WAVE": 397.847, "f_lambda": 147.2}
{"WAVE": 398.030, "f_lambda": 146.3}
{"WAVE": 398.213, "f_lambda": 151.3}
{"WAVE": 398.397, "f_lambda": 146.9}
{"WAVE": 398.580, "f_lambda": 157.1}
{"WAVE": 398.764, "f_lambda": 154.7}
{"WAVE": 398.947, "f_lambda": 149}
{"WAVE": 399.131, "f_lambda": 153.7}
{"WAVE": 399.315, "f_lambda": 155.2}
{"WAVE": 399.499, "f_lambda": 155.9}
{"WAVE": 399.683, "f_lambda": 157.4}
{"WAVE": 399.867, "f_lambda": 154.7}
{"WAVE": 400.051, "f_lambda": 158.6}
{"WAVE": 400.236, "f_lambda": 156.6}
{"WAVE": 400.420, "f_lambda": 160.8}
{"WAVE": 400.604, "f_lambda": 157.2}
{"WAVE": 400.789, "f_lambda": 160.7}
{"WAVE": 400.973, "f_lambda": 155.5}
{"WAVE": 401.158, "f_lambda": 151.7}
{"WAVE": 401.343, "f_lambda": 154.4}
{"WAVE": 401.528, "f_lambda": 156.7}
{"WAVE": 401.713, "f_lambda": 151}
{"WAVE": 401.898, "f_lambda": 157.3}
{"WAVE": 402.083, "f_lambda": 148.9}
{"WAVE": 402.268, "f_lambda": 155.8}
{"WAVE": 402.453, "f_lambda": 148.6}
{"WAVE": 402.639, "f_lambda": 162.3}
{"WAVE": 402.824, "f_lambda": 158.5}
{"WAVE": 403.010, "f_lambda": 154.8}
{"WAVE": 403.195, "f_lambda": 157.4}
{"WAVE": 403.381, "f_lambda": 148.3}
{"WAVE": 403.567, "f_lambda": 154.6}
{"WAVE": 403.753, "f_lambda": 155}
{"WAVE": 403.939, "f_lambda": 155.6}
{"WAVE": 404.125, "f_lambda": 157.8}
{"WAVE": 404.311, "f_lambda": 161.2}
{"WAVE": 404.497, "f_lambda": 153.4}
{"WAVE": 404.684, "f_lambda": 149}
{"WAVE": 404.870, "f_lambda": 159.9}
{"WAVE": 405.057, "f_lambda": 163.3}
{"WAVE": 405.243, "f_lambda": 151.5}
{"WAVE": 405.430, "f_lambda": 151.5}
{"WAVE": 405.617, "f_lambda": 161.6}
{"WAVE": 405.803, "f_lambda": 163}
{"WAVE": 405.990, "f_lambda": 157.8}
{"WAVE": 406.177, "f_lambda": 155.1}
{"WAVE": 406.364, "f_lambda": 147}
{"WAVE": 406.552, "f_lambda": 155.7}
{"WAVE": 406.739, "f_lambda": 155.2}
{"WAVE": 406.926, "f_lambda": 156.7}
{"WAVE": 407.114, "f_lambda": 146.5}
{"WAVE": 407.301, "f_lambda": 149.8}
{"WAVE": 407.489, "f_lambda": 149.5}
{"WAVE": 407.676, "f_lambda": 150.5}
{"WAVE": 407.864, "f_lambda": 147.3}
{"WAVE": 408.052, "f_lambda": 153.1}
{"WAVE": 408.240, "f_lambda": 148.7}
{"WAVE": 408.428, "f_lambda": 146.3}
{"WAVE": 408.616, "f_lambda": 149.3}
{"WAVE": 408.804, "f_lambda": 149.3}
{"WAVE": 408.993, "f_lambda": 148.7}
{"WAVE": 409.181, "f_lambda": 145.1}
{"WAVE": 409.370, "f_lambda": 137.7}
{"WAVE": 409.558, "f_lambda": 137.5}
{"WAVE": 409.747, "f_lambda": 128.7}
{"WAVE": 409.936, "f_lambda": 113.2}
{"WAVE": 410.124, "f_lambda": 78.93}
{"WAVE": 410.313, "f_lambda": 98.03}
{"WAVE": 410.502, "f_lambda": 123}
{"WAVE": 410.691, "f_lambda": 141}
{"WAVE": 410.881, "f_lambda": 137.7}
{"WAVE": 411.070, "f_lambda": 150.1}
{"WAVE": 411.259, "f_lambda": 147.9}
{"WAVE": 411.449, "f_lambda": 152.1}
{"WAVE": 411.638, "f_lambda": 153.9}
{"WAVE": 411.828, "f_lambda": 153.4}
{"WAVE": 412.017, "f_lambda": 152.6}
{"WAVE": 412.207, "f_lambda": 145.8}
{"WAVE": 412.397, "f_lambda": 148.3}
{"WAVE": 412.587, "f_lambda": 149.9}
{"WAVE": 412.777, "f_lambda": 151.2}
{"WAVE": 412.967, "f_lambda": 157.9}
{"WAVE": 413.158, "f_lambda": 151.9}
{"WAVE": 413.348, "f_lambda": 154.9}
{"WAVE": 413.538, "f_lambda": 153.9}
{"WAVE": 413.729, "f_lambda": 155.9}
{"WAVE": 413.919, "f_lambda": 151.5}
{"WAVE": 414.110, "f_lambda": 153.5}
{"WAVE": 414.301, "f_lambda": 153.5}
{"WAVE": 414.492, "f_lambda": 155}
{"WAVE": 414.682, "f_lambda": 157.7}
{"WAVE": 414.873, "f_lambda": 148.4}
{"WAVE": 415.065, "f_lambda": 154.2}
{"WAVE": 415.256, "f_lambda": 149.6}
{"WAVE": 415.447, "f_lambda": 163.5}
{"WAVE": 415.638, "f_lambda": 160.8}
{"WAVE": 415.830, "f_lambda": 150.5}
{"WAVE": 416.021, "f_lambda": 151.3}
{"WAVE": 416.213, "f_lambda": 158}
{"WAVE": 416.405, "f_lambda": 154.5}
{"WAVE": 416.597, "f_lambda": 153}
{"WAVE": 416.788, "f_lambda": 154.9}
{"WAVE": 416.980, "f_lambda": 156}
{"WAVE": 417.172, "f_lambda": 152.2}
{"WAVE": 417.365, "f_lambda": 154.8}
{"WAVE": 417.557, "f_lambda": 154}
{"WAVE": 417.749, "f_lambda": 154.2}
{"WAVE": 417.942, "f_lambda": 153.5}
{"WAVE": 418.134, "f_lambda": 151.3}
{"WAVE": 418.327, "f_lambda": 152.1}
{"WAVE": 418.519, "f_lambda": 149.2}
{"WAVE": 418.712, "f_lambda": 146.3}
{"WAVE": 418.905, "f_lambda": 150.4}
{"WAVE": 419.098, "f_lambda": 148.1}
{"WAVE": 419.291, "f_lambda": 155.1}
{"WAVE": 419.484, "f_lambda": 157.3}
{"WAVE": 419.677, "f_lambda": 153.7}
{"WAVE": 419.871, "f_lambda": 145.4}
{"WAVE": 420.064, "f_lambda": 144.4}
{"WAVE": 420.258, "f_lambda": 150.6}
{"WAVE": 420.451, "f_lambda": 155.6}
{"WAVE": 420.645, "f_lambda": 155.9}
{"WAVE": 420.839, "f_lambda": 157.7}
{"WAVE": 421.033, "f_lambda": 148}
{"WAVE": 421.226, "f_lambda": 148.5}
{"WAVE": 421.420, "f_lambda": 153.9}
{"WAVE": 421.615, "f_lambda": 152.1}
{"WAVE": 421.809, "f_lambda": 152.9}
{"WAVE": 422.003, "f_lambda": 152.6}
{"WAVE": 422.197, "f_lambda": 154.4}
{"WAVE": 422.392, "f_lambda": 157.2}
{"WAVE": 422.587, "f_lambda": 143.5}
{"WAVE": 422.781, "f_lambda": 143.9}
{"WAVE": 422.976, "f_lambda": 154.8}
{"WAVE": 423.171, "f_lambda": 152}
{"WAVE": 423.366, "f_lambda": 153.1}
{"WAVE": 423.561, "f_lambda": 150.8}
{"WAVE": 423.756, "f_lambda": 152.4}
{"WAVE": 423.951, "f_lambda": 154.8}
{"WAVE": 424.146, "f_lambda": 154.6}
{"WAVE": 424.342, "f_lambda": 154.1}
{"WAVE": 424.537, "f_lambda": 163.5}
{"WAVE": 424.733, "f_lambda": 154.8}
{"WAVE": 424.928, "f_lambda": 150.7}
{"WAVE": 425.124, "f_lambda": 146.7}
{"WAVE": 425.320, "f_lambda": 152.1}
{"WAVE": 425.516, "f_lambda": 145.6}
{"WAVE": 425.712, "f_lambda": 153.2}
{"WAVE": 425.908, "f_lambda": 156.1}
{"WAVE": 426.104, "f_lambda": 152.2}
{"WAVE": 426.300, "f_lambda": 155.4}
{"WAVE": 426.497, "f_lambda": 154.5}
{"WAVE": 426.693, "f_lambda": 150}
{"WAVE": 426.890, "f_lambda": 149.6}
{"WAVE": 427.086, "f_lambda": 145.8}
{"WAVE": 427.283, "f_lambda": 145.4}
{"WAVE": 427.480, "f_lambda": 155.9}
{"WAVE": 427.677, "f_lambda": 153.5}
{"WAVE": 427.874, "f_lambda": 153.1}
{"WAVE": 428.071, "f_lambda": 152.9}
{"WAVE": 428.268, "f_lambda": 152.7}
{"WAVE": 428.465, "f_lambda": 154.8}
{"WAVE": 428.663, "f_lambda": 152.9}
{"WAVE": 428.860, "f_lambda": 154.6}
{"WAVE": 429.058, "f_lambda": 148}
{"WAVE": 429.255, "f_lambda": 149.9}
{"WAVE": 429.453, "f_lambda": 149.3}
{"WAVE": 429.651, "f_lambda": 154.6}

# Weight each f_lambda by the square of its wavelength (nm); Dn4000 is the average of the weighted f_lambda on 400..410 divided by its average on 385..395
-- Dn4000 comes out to 1.16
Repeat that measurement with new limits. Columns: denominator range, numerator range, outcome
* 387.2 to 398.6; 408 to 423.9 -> 1.23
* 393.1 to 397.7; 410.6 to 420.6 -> 1.32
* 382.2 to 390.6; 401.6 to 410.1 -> 1.23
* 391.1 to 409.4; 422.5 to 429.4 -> 1.17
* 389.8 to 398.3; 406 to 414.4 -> 1.15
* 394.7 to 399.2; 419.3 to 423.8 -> 1.28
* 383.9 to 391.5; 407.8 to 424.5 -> 1.21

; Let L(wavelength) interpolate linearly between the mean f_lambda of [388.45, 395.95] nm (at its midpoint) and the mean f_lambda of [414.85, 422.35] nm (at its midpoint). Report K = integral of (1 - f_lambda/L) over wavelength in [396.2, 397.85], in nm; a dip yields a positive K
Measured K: 0.39 nm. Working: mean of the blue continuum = 139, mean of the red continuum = 153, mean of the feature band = 108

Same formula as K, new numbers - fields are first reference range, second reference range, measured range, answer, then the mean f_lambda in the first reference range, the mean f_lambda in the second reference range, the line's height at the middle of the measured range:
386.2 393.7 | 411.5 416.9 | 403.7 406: -0.144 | 138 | 154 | 148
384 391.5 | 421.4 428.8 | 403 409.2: -0.266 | 142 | 152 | 147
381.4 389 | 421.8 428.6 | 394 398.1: 0.231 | 136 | 152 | 140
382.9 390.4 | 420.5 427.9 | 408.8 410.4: 0.222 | 135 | 152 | 145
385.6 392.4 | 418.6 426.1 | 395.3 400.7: 0.255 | 143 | 152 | 145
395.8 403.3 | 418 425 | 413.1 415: -0.056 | 144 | 152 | 149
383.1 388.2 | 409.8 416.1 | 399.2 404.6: -0.473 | 139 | 146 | 143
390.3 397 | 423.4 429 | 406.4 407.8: -0.073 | 138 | 153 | 144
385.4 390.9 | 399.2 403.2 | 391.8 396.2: 0.183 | 140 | 156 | 147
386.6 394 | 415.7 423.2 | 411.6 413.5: -0.042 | 138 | 152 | 149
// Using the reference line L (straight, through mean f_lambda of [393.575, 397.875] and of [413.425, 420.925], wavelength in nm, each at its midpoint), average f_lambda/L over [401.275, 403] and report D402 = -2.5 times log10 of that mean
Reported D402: -0.12 mag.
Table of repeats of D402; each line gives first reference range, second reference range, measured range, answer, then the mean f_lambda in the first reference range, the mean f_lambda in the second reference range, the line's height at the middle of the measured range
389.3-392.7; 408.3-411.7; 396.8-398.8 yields 0.14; 149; 135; 144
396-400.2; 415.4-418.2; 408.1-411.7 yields 0.09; 135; 155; 147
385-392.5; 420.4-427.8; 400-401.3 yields -0.08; 143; 152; 146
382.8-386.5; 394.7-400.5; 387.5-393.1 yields -0.03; 134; 139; 136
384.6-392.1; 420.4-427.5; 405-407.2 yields -0.05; 143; 152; 148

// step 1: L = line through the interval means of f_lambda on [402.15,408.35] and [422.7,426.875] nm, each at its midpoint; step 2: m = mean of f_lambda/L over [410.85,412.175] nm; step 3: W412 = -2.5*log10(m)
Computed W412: 0.026 mag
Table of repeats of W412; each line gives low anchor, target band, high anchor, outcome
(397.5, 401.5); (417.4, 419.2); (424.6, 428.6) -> 0.01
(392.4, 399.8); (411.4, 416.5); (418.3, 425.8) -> -0.05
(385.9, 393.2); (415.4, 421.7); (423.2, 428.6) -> -0.02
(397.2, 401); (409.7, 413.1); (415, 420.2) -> 0.10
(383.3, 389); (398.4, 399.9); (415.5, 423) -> -0.09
